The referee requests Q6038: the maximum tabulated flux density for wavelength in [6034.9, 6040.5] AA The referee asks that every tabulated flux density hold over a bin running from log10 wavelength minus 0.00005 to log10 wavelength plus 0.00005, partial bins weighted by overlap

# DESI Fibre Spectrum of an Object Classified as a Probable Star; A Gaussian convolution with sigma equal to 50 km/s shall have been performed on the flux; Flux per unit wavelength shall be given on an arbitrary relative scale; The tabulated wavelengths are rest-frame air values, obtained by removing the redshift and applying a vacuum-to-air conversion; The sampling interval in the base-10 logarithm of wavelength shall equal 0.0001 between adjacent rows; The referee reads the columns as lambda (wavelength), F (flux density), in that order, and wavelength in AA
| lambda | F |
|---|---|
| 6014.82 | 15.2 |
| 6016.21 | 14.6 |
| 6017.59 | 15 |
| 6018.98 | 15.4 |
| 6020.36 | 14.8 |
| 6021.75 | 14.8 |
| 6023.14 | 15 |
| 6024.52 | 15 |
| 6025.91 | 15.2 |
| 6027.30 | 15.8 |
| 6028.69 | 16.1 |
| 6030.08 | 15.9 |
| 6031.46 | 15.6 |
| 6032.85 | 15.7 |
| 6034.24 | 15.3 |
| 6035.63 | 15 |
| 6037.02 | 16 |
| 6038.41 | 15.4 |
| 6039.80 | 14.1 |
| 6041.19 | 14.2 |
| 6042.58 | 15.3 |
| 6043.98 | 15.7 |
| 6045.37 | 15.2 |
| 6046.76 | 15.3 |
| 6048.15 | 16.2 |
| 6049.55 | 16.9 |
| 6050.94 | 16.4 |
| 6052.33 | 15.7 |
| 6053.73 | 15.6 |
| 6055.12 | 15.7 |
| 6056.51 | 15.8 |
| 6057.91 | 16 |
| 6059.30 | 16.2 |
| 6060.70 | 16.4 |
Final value 16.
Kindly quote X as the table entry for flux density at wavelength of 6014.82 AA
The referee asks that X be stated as 15.2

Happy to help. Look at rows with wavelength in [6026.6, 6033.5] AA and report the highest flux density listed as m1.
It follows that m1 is 16.1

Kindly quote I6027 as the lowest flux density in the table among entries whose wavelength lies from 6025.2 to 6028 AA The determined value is 15.2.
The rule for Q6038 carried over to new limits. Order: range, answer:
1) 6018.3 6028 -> 15.8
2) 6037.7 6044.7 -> 15.7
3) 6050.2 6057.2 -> 16.4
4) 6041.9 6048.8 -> 16.2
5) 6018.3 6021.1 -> 15.4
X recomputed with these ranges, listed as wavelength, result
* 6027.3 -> 15.8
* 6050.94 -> 16.4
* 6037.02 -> 16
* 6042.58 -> 15.3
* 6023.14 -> 15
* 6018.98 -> 15.4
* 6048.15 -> 16.2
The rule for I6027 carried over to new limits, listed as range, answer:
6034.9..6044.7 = 14.1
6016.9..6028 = 14.8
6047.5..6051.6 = 16.2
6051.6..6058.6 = 15.6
